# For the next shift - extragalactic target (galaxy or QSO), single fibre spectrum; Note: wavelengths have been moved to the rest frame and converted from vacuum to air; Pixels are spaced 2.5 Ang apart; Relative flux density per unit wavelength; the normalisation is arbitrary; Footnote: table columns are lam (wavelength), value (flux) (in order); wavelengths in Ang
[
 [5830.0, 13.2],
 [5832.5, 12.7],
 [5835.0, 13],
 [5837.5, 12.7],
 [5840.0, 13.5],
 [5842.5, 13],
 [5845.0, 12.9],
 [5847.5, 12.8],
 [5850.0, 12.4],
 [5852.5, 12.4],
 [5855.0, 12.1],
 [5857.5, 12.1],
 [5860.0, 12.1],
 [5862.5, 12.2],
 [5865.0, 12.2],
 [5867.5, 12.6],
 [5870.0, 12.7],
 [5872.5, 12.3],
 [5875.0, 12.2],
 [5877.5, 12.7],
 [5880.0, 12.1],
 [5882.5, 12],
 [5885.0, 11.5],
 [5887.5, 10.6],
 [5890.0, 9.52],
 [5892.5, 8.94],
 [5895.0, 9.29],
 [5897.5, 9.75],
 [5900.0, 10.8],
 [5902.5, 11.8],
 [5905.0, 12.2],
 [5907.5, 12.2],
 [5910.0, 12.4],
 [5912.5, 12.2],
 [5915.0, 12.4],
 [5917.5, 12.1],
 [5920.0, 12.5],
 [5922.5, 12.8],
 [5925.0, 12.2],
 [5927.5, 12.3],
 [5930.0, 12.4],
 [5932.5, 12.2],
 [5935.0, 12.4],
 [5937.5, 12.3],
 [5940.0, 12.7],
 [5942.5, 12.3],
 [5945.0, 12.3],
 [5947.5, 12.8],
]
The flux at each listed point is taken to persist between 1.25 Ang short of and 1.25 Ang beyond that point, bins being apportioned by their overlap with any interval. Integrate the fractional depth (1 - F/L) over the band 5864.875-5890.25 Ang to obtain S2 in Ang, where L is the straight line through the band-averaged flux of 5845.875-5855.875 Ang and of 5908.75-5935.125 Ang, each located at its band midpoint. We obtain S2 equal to 1.0 Ang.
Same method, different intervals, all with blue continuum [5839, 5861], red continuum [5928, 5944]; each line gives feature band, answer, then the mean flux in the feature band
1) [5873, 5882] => 0.2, 12.3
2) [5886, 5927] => 3.5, 11.4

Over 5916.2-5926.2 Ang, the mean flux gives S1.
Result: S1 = 12.4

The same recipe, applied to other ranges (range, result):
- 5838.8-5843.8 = 13.2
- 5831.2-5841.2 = 13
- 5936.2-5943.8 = 12.4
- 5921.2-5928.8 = 12.4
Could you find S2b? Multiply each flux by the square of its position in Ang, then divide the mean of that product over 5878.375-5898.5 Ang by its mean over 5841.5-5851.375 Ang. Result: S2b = 0.8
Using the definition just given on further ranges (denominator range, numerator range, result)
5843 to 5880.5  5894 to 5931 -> 0.97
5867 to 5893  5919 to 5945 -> 1.09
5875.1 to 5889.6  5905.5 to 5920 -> 1.06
